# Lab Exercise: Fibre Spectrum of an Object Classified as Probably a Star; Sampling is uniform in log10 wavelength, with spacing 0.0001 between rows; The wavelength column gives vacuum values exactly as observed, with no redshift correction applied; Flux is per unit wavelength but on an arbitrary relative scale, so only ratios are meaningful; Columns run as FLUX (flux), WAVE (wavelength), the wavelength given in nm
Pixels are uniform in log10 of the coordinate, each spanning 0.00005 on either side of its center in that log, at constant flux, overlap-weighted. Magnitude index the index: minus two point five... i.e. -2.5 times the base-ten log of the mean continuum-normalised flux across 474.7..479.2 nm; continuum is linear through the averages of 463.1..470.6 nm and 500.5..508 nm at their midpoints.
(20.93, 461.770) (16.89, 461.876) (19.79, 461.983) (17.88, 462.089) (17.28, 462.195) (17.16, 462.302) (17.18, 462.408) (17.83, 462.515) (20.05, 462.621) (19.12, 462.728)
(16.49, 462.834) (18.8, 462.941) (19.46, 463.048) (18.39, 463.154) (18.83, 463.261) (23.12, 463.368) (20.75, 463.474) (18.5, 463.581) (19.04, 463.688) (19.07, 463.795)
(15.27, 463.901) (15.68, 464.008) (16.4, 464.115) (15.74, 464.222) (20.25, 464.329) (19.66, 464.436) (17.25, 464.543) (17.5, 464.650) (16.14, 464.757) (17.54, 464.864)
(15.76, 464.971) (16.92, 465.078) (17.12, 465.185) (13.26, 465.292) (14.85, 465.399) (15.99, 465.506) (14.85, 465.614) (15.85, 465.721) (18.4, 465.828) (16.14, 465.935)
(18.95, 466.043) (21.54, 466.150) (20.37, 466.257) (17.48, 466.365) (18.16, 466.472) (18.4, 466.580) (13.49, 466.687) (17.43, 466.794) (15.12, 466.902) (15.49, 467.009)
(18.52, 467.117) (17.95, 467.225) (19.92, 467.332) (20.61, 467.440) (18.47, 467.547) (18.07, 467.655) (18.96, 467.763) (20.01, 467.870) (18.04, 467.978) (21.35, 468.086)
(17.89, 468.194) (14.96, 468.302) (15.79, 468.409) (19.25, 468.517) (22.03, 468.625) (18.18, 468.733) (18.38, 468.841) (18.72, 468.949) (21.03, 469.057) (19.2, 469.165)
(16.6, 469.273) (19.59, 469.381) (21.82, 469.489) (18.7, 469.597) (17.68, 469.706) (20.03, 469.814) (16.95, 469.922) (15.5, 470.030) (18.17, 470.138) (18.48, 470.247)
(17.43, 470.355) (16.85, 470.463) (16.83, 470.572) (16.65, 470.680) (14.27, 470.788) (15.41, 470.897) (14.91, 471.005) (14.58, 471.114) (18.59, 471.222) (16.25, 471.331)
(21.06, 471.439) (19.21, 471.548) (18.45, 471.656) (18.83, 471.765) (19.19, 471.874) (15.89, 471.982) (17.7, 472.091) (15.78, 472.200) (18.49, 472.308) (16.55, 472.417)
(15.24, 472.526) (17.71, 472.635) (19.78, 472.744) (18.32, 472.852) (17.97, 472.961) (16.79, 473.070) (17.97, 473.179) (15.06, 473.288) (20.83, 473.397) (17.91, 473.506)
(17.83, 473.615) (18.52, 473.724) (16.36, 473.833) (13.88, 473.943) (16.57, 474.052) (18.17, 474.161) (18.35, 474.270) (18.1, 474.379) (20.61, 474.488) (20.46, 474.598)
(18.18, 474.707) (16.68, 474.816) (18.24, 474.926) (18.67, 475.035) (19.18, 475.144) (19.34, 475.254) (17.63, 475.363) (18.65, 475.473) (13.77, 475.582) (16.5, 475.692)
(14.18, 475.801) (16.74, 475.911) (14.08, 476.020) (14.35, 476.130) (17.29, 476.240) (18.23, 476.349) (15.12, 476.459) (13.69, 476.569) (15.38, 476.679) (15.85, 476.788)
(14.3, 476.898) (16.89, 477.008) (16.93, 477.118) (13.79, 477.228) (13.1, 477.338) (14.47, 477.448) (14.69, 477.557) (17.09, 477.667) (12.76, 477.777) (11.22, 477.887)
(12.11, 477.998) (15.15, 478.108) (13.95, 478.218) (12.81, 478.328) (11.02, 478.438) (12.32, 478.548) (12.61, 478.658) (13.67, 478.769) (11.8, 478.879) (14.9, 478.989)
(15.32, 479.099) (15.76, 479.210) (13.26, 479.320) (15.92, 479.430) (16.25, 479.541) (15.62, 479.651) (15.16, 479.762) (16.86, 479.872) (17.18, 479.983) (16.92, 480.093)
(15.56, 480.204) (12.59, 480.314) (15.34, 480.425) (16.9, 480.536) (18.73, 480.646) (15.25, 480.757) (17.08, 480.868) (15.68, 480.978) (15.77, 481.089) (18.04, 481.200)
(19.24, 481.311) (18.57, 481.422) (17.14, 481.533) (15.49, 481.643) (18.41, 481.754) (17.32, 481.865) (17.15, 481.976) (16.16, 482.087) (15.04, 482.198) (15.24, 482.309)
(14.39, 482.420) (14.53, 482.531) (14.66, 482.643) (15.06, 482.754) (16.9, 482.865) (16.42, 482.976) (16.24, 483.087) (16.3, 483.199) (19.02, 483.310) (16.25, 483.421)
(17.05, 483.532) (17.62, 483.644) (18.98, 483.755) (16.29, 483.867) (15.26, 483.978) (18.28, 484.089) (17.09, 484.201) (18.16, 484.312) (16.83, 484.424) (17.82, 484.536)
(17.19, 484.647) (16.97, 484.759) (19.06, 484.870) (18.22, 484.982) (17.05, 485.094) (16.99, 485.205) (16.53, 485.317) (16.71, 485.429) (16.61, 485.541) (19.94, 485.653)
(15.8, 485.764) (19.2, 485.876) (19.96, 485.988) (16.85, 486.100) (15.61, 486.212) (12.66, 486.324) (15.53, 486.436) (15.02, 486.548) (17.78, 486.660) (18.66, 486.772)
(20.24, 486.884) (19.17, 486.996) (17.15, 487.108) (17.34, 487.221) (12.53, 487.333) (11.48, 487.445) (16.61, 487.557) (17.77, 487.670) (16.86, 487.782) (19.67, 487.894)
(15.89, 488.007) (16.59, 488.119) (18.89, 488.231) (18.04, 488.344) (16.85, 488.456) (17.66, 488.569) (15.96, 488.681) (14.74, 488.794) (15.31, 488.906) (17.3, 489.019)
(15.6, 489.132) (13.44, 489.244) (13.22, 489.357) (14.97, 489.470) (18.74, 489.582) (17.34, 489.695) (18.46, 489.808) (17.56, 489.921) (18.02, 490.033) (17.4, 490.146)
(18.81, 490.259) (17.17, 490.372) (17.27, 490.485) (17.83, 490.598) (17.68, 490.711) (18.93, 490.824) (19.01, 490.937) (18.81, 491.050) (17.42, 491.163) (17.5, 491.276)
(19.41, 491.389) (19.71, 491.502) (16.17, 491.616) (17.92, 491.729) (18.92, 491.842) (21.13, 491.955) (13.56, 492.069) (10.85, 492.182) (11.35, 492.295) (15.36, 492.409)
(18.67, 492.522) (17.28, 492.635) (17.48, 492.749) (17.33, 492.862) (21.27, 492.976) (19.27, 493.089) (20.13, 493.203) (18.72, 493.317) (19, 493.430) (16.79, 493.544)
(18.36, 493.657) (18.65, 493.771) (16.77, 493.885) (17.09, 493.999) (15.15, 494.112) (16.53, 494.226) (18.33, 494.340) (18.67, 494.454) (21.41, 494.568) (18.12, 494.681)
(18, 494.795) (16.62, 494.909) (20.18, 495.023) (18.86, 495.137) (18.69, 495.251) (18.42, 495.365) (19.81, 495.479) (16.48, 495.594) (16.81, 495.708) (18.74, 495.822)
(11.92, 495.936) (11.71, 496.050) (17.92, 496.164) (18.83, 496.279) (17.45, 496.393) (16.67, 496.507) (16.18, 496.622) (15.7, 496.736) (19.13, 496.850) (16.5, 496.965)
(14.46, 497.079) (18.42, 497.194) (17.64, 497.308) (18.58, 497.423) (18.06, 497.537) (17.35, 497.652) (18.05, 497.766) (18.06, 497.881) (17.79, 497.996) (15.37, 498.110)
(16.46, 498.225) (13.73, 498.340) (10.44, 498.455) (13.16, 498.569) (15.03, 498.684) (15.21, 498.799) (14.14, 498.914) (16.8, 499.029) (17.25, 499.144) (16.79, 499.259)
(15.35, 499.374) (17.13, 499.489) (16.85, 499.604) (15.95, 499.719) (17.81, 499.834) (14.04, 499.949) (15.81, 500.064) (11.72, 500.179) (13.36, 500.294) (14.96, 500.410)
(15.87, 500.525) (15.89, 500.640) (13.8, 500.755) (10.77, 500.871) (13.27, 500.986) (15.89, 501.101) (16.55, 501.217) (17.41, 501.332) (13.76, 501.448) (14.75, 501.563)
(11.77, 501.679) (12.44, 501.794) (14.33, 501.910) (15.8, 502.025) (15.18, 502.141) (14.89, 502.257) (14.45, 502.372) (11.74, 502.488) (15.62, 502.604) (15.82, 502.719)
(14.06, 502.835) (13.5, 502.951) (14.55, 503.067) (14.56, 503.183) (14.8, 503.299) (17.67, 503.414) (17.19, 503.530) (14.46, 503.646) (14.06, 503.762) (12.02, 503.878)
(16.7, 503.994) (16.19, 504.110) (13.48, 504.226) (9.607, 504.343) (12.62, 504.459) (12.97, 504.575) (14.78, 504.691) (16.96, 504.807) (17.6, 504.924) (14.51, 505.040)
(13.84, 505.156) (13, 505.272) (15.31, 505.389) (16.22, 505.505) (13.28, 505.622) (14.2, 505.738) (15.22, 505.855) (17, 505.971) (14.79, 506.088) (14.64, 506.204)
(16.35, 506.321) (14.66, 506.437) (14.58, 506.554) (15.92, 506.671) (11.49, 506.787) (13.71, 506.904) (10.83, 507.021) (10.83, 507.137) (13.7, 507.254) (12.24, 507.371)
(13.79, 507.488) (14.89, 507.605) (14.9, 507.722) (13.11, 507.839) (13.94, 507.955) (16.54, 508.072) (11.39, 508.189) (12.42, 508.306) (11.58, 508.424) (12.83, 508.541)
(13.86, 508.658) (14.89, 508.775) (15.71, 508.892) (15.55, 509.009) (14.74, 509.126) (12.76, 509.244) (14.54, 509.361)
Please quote 0.12 mag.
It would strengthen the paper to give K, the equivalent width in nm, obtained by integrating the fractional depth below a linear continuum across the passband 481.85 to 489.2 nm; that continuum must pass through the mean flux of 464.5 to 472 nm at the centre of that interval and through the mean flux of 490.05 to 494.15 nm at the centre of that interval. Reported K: 0.36 nm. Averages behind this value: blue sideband 17.7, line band 16.8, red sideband 17.6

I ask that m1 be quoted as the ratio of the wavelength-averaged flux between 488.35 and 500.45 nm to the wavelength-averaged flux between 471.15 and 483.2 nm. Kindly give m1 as 1.04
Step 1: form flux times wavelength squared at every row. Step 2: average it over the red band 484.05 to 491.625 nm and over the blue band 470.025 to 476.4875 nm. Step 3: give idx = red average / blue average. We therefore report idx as 1.1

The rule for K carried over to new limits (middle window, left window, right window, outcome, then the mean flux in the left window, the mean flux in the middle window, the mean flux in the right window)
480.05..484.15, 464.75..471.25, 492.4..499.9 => 0.21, 17.6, 16.5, 17.1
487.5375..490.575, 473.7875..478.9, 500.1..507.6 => -0.37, 15.7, 16.9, 14.3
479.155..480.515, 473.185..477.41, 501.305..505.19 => 0.07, 16.8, 15.6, 14.5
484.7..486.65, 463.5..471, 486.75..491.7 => 0.03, 17.7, 17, 17.2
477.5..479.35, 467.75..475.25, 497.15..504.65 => 0.40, 17.9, 13.6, 15.1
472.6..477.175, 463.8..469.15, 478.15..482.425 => -0.21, 17.7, 17.2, 15.6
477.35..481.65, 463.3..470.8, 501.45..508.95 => 0.40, 17.9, 15.1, 14.2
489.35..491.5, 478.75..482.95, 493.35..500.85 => -0.20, 15.9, 17.8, 16.6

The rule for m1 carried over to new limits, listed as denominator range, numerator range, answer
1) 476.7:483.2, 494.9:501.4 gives 1.05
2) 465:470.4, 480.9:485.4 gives 0.94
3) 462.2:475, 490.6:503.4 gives 0.92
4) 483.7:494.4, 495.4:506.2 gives 0.89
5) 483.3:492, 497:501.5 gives 0.91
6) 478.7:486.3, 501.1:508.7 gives 0.86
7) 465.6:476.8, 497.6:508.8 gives 0.83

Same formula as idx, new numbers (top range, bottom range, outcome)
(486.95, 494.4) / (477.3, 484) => 1.15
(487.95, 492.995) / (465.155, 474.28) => 1.05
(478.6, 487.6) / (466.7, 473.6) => 0.97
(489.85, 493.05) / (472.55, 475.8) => 1.06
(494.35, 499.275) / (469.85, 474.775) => 1.07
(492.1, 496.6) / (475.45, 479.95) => 1.27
